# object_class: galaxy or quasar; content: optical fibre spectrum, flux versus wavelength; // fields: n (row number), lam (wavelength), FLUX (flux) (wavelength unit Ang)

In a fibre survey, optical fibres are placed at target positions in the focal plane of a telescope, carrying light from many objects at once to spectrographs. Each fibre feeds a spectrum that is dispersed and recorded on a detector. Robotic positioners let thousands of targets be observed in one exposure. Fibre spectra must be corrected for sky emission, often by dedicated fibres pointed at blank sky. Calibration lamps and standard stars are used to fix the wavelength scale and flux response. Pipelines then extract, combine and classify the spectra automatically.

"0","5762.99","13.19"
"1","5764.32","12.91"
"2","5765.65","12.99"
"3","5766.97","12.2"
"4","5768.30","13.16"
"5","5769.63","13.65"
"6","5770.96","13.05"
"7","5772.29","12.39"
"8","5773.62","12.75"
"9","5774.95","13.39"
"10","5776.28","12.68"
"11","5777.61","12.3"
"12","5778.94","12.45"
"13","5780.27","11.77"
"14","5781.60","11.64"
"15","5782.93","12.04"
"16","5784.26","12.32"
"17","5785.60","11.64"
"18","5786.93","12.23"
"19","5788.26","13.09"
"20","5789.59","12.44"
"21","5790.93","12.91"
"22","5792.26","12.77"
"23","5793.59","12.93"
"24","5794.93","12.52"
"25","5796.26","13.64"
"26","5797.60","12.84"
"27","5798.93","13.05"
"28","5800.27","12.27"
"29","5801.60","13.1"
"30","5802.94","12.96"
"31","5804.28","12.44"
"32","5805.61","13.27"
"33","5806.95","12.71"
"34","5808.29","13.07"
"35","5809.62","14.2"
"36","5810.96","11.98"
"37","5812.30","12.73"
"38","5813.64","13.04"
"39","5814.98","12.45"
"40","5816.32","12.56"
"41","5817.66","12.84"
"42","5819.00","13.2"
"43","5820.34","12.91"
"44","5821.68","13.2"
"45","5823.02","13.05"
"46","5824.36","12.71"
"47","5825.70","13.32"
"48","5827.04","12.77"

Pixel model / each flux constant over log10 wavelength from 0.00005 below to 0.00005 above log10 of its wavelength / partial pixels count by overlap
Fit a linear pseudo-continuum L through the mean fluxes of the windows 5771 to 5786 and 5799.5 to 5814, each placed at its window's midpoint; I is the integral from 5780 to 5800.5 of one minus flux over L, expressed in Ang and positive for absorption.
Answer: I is 0.1 Ang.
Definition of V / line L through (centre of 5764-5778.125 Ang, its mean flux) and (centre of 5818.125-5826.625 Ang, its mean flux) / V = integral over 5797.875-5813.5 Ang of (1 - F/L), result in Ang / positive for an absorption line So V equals 0.1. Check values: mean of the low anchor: 12.9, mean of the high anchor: 13.1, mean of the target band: 12.9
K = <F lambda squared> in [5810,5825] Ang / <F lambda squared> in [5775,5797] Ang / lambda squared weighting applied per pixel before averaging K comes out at 1.0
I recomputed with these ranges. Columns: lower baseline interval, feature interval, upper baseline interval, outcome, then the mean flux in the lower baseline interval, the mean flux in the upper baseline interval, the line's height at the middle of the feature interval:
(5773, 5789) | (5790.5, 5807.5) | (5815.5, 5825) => -0.4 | 12.4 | 12.9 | 12.6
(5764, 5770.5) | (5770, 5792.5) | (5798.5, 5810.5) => 0.9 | 13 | 13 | 13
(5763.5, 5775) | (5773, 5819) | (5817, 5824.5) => 1.0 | 12.9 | 13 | 13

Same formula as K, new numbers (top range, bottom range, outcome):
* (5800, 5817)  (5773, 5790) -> 1.05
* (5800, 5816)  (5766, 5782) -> 1.03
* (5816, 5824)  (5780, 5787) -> 1.10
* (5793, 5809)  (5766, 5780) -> 1.02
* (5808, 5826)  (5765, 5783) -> 1.04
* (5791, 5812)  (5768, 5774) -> 1.00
